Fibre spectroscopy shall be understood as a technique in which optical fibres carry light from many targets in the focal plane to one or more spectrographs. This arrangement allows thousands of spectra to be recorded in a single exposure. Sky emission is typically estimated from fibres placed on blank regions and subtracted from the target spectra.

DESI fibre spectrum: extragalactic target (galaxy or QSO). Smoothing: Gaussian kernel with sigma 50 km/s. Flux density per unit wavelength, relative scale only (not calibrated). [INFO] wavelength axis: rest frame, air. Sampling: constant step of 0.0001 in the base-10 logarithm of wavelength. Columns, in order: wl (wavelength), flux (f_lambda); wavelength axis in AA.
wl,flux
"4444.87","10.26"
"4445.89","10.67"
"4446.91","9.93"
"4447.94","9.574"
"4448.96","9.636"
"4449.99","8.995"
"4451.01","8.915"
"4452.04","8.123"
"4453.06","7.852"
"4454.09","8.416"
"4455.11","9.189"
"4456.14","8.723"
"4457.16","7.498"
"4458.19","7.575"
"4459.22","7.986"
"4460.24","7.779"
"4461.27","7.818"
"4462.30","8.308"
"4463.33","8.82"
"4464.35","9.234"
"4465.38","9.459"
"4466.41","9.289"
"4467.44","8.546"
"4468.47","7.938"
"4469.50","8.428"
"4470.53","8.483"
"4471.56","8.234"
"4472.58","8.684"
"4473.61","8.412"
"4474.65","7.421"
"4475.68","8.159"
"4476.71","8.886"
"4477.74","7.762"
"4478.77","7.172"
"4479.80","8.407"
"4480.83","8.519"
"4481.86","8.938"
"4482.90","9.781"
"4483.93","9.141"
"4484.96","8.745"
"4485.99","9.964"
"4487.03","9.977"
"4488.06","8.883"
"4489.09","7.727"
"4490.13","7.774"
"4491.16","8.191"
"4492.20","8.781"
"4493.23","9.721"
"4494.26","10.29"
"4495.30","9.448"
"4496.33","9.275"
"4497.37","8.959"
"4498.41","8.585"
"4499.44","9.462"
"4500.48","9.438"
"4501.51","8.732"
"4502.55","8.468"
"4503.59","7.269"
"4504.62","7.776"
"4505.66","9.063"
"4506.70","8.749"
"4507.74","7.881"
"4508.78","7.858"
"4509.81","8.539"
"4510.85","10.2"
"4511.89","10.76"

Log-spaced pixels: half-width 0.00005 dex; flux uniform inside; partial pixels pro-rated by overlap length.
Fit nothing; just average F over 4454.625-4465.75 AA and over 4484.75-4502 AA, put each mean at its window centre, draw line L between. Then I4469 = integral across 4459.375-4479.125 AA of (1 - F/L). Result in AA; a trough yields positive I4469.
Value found 0.5 AA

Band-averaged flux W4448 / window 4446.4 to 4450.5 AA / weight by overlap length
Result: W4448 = 9.53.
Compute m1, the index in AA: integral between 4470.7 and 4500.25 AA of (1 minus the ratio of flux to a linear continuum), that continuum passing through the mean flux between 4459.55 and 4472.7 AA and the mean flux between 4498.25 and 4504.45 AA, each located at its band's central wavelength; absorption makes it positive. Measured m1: -0.6 AA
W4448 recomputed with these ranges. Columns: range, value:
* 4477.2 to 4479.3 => 7.5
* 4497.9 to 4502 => 9.08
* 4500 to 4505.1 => 8.34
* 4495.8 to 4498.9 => 8.94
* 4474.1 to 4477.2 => 8.13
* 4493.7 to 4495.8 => 9.87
